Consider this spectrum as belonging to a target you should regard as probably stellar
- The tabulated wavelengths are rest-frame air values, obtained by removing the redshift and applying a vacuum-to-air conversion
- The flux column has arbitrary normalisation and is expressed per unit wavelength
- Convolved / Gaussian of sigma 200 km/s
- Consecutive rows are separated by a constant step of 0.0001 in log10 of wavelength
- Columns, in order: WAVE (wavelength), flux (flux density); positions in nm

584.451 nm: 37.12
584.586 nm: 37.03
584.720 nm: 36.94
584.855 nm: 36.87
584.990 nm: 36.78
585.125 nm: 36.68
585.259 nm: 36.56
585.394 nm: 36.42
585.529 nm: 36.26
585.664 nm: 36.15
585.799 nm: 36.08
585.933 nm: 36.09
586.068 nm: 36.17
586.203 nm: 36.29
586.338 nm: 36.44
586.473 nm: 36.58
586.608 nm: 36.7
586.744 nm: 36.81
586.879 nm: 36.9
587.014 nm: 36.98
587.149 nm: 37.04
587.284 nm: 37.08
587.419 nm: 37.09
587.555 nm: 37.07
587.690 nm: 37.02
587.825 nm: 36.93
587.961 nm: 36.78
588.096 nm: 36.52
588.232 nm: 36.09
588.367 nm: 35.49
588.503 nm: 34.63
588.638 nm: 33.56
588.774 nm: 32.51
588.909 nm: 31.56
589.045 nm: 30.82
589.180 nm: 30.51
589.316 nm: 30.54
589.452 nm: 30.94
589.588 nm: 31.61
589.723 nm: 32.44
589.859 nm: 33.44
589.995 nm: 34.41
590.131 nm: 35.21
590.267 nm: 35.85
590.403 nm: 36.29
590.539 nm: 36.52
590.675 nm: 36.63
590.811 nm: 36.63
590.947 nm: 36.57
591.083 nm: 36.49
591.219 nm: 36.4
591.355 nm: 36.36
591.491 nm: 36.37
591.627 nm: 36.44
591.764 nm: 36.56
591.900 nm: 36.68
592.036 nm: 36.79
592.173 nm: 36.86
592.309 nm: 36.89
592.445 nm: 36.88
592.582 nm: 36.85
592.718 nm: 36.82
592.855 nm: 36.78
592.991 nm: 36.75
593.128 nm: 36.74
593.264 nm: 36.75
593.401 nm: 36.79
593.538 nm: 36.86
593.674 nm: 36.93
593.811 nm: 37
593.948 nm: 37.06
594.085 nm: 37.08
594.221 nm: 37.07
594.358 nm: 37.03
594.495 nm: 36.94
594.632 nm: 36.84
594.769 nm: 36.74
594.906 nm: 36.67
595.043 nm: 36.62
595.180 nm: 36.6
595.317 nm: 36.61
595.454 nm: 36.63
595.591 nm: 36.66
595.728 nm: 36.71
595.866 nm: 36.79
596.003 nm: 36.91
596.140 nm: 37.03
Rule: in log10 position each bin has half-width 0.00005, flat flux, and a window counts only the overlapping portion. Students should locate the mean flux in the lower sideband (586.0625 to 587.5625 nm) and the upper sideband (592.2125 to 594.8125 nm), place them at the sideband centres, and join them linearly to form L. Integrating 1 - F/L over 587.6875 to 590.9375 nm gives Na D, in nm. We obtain 0.224 nm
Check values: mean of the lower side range 36.8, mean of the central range 34.3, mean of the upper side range 36.9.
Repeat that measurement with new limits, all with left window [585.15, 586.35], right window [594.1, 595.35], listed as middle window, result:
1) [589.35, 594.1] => 0.08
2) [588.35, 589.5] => 0.14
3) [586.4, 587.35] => -0.01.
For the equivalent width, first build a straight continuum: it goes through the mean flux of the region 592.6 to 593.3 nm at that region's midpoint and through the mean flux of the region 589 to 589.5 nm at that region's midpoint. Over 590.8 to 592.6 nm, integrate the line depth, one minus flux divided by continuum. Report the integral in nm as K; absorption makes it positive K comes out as -0.10 nm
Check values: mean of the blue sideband 30.7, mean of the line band 36.6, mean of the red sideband 36.8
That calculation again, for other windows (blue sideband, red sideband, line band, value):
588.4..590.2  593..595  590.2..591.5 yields -0.09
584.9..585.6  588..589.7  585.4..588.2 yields -0.13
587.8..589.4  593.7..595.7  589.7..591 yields -0.03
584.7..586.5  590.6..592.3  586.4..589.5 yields 0.12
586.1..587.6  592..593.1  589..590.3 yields 0.15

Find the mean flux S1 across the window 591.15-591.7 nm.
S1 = 36.4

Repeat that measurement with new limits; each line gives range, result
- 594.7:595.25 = 36.7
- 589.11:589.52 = 30.7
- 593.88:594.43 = 37.1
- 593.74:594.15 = 37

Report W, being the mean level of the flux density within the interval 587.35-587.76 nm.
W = 37.1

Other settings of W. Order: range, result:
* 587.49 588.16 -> 36.9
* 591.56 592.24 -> 36.6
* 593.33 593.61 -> 36.8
